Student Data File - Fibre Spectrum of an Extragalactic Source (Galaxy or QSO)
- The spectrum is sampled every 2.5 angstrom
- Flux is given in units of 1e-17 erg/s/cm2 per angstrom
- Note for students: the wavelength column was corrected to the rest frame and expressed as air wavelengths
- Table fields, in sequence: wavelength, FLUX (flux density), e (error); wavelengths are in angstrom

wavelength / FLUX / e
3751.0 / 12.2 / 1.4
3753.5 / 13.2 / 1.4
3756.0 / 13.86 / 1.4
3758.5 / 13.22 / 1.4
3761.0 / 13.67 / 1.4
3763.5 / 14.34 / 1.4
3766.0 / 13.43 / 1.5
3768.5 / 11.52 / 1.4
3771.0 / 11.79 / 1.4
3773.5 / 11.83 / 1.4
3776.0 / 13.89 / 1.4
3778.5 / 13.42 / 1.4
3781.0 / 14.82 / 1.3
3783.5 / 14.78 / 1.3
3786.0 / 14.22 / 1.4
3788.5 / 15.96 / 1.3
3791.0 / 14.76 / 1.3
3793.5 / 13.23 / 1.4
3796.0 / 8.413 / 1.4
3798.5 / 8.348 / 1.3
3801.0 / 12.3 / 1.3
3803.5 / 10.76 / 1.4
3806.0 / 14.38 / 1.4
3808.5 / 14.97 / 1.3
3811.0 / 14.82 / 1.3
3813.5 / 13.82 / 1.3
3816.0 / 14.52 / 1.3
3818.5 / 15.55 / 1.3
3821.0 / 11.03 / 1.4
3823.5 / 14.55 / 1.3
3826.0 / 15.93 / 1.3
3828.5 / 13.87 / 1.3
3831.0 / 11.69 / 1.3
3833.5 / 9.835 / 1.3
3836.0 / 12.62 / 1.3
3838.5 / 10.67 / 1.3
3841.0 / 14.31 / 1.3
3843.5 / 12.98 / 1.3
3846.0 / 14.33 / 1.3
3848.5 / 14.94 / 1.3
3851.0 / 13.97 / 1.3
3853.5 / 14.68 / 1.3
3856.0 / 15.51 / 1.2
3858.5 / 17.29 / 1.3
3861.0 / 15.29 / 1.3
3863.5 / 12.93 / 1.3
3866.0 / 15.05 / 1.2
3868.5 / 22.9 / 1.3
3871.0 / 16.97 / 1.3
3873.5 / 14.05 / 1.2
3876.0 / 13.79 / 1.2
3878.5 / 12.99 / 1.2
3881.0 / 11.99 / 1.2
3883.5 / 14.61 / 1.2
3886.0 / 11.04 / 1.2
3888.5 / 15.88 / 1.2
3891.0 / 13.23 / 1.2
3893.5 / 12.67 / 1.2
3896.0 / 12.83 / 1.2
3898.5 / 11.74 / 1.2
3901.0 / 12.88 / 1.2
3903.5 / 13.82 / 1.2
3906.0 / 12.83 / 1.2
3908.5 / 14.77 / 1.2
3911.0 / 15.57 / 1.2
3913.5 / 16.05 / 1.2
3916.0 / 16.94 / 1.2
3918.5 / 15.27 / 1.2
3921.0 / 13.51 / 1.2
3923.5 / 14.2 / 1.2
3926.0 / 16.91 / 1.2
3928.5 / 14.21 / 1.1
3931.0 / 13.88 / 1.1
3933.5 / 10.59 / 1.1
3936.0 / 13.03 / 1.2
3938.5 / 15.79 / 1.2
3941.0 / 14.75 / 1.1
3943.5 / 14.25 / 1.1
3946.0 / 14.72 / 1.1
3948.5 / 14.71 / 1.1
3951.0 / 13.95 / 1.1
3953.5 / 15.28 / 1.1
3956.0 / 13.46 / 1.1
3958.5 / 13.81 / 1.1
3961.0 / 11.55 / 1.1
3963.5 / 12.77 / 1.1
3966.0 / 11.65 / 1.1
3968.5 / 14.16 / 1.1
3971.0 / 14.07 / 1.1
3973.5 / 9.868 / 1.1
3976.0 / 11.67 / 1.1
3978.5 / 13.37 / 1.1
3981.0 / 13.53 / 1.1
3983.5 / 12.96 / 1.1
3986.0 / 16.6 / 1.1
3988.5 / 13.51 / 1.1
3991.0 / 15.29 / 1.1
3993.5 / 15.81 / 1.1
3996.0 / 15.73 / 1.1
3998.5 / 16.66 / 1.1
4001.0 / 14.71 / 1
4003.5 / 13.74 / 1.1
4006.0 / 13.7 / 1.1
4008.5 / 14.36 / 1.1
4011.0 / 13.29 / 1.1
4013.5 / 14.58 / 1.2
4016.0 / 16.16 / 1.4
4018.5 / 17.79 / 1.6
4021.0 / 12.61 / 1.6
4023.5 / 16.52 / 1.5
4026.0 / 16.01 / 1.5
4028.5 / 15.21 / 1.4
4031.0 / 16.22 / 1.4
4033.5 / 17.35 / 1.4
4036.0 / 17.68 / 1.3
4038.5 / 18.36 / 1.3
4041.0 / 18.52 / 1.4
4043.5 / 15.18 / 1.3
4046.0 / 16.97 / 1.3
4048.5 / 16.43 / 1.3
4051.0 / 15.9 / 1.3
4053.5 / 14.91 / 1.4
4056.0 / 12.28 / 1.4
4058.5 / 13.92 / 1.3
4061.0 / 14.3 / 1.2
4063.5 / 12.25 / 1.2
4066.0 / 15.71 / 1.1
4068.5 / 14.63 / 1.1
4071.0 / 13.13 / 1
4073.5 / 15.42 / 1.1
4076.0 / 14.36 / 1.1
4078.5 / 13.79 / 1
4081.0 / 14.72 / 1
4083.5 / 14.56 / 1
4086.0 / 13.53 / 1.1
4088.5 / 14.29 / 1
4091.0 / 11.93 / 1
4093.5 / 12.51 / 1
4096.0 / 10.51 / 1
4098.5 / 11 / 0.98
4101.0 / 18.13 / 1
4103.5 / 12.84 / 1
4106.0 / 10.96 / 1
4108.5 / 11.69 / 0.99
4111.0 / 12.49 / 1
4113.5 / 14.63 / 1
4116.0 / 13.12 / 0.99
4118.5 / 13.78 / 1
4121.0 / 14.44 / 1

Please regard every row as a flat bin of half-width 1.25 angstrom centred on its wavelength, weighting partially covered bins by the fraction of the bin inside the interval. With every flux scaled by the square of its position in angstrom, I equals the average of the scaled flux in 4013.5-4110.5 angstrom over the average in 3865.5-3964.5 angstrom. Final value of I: 1.11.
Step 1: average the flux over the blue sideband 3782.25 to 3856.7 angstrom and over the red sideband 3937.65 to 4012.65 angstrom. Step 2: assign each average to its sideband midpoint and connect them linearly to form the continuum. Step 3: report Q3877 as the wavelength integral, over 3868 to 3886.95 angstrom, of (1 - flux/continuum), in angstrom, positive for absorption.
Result -1.3 angstrom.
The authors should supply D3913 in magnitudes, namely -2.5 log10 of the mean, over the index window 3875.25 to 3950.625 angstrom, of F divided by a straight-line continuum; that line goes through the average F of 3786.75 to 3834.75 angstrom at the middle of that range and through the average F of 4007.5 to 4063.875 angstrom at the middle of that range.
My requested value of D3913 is 0.02 mag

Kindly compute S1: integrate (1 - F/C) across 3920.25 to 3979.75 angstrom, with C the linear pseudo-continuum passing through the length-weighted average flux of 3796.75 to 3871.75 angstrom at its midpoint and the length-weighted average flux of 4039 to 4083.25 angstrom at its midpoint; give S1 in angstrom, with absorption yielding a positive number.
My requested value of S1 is 3.5 angstrom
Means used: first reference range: 14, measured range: 13.6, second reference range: 14.9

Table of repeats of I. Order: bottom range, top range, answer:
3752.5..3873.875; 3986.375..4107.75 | 1.20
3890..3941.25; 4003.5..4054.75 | 1.19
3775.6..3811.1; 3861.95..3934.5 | 1.14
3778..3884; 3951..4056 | 1.16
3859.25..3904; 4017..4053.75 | 1.25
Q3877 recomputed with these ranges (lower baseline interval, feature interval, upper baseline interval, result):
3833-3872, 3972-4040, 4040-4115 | -3.35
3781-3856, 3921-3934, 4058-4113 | -0.66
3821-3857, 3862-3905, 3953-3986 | -2.47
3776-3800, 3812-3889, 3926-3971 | -4.46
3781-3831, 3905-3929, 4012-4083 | -1.22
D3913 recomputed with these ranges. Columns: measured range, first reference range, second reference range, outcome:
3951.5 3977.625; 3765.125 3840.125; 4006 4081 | 0.133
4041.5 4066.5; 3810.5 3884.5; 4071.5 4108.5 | -0.103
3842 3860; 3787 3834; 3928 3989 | -0.121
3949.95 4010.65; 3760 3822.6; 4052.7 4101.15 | -0.024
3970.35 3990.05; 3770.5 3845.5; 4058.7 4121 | 0.015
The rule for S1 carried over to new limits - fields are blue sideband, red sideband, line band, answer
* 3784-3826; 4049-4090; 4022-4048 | -4.81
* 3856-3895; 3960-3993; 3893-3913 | 1.11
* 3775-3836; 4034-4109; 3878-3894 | 0.48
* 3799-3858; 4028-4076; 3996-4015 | 0.66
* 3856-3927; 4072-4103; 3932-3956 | 0.44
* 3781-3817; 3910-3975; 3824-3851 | 0.57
